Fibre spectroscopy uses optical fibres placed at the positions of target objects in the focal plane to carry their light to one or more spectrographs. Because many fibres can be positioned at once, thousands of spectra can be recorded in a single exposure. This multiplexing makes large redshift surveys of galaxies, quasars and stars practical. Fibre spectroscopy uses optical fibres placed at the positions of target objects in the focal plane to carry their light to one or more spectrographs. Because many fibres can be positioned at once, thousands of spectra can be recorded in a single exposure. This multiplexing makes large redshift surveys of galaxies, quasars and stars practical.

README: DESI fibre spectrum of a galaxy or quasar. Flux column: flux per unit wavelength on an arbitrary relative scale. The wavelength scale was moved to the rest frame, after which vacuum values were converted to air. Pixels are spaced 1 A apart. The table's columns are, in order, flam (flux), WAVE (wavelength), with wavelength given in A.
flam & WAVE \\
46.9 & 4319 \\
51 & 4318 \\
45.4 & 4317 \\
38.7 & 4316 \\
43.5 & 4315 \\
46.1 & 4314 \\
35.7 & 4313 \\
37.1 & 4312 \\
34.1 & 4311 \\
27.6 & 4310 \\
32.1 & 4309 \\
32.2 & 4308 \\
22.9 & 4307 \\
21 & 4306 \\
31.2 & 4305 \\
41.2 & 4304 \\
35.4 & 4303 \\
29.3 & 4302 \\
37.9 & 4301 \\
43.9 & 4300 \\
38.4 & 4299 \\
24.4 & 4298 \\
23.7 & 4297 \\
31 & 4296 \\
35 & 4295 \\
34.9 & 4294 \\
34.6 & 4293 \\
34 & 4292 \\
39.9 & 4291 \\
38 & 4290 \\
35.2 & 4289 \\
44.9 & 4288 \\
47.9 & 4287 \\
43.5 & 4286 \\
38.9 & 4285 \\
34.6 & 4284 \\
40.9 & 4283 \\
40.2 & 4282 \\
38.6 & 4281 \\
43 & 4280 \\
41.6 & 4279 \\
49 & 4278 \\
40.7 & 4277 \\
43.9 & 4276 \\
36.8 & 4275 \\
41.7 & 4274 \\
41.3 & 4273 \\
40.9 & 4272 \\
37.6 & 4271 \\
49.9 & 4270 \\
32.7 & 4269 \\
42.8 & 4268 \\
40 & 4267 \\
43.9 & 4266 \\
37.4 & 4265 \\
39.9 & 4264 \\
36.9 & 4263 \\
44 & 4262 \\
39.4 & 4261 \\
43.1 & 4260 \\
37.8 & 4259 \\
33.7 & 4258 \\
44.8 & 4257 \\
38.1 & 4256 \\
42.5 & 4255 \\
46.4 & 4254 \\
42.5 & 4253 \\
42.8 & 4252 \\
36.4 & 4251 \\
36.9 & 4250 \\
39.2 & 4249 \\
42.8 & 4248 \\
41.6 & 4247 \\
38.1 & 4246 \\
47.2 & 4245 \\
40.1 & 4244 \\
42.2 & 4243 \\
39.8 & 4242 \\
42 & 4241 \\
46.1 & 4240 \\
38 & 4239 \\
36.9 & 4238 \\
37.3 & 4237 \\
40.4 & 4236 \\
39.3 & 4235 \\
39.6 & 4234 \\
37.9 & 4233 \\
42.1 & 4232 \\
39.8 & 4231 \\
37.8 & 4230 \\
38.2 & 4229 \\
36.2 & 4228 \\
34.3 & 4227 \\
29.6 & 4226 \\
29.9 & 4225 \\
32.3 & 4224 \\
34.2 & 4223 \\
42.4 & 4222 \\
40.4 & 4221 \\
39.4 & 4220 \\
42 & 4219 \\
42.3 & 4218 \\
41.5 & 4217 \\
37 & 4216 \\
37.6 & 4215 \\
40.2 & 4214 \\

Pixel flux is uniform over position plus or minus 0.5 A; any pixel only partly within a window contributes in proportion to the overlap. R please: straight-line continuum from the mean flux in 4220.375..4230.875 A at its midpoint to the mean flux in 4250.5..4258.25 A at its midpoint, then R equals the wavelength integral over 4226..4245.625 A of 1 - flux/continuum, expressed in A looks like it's -0.94 A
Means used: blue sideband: 35.7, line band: 39.5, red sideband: 41.1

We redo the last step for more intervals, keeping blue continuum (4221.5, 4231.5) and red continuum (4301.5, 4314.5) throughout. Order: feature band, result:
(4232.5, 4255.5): -3.8 A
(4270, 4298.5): -4.3 A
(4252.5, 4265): -2.3 A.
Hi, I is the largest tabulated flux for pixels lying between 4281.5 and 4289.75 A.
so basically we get 47.9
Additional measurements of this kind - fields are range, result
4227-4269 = 47.2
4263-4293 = 49.9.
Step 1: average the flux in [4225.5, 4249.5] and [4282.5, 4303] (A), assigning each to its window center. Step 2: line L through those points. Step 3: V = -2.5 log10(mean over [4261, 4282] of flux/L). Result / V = -0.09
